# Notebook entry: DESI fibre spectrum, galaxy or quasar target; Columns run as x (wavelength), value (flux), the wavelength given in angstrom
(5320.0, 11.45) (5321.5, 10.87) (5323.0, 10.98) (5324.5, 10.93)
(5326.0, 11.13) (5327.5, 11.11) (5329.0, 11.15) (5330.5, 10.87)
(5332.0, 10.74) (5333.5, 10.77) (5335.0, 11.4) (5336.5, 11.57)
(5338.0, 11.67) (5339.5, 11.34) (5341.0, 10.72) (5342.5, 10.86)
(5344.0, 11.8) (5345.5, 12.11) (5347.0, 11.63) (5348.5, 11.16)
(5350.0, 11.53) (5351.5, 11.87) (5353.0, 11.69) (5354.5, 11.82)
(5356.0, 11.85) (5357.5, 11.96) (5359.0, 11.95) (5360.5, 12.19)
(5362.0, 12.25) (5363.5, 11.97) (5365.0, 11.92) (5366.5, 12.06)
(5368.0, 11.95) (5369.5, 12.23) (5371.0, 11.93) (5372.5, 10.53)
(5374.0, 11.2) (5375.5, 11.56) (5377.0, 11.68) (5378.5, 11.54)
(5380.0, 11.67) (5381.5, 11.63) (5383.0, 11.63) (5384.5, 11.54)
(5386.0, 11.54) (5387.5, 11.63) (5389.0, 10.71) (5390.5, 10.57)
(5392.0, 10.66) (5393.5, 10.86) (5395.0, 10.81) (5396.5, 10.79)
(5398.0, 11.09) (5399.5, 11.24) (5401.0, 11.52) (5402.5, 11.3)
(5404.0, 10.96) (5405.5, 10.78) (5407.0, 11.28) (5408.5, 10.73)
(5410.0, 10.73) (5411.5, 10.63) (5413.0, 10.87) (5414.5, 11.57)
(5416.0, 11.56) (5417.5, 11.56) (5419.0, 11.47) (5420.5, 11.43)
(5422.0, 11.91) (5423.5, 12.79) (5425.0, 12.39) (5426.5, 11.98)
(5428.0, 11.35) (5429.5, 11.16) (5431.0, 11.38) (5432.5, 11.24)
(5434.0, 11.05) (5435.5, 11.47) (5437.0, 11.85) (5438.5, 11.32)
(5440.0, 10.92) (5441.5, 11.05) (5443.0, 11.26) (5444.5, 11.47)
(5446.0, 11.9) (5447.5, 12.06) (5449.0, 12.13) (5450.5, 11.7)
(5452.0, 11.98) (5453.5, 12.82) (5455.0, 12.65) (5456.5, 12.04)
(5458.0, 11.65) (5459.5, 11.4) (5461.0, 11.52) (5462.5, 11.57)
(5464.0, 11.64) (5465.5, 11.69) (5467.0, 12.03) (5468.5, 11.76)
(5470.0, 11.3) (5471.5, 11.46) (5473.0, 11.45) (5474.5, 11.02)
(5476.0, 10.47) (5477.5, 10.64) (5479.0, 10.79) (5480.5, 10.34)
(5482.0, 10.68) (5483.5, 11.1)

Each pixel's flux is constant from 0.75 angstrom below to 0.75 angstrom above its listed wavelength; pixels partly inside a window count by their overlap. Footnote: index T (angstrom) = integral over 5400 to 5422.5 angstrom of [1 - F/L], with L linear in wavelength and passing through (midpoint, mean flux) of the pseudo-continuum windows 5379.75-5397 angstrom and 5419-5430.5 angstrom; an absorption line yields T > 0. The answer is 0.7 angstrom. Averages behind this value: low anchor 11.2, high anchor 11.8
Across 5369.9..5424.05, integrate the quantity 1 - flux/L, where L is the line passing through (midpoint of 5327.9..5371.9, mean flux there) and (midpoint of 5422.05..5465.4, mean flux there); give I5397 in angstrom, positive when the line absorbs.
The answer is 1.79 angstrom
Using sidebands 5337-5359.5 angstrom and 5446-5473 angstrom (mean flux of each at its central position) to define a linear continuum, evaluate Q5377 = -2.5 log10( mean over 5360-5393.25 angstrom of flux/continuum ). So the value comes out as 0.01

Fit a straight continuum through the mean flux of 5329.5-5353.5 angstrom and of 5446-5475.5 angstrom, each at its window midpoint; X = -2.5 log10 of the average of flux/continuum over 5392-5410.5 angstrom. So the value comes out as 0.05 mag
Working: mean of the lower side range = 11.4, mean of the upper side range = 11.8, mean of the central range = 11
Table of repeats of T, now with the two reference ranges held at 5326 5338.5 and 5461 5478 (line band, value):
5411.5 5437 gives -0.56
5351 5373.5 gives -1.35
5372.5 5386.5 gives -0.34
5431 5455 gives -0.64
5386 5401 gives 0.35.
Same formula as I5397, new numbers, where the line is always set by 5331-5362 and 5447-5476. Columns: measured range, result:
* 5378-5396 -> 0.6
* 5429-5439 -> 0.3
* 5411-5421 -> 0.3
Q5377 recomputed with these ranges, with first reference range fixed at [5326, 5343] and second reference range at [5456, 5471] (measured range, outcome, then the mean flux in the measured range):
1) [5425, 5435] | 0.01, 11.4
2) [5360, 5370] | -0.08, 12.1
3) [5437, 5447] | 0.02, 11.4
